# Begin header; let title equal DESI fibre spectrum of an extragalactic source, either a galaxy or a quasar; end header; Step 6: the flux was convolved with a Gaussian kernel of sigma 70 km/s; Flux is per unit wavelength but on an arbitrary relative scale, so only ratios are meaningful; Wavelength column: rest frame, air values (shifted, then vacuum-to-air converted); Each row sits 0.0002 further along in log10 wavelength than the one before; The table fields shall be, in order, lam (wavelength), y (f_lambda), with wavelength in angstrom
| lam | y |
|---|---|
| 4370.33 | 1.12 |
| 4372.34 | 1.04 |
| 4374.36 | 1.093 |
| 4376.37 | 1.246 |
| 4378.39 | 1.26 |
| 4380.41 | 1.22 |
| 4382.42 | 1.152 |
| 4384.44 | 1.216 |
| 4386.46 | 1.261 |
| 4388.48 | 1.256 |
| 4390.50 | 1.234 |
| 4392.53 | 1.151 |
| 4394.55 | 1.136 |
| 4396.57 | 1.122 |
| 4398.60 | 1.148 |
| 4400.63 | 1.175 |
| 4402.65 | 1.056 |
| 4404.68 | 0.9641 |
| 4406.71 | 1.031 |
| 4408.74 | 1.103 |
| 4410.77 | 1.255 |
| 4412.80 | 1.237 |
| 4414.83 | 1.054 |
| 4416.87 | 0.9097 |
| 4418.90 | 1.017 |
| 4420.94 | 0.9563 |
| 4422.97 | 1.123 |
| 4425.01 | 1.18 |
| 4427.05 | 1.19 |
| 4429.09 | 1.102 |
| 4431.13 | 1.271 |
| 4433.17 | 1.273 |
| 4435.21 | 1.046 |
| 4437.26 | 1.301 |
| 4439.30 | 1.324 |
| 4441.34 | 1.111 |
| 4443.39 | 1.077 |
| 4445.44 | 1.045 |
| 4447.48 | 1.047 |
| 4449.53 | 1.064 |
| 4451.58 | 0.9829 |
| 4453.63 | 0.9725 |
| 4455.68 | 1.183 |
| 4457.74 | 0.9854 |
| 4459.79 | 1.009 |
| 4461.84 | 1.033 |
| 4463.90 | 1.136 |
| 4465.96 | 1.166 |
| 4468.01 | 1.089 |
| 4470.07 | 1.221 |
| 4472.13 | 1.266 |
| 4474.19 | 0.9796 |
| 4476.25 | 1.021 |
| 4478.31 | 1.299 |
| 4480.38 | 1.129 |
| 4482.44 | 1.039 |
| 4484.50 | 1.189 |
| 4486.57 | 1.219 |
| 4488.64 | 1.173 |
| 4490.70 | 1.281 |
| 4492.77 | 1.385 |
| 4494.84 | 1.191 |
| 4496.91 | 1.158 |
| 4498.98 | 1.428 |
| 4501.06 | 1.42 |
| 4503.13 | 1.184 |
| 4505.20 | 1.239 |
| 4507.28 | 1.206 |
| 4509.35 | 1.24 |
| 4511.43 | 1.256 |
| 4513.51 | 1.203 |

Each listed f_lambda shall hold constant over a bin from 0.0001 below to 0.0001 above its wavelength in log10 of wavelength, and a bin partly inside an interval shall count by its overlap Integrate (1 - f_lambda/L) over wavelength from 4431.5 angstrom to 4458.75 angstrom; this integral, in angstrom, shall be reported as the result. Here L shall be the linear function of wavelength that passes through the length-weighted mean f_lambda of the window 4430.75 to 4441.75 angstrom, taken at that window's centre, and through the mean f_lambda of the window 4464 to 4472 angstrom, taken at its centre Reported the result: 2.2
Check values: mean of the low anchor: 1.22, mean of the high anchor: 1.17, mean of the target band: 1.11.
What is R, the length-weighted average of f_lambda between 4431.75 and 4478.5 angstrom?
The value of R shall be 1.11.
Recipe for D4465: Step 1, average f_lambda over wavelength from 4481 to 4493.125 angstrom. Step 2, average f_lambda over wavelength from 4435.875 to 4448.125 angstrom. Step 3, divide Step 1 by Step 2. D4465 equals 1.04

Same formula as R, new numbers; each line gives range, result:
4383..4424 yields 1.12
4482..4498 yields 1.21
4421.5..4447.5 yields 1.16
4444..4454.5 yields 1.03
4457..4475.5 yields 1.1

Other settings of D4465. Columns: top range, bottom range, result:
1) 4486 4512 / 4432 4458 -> 1.13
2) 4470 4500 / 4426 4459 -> 1.07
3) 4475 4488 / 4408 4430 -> 1.04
